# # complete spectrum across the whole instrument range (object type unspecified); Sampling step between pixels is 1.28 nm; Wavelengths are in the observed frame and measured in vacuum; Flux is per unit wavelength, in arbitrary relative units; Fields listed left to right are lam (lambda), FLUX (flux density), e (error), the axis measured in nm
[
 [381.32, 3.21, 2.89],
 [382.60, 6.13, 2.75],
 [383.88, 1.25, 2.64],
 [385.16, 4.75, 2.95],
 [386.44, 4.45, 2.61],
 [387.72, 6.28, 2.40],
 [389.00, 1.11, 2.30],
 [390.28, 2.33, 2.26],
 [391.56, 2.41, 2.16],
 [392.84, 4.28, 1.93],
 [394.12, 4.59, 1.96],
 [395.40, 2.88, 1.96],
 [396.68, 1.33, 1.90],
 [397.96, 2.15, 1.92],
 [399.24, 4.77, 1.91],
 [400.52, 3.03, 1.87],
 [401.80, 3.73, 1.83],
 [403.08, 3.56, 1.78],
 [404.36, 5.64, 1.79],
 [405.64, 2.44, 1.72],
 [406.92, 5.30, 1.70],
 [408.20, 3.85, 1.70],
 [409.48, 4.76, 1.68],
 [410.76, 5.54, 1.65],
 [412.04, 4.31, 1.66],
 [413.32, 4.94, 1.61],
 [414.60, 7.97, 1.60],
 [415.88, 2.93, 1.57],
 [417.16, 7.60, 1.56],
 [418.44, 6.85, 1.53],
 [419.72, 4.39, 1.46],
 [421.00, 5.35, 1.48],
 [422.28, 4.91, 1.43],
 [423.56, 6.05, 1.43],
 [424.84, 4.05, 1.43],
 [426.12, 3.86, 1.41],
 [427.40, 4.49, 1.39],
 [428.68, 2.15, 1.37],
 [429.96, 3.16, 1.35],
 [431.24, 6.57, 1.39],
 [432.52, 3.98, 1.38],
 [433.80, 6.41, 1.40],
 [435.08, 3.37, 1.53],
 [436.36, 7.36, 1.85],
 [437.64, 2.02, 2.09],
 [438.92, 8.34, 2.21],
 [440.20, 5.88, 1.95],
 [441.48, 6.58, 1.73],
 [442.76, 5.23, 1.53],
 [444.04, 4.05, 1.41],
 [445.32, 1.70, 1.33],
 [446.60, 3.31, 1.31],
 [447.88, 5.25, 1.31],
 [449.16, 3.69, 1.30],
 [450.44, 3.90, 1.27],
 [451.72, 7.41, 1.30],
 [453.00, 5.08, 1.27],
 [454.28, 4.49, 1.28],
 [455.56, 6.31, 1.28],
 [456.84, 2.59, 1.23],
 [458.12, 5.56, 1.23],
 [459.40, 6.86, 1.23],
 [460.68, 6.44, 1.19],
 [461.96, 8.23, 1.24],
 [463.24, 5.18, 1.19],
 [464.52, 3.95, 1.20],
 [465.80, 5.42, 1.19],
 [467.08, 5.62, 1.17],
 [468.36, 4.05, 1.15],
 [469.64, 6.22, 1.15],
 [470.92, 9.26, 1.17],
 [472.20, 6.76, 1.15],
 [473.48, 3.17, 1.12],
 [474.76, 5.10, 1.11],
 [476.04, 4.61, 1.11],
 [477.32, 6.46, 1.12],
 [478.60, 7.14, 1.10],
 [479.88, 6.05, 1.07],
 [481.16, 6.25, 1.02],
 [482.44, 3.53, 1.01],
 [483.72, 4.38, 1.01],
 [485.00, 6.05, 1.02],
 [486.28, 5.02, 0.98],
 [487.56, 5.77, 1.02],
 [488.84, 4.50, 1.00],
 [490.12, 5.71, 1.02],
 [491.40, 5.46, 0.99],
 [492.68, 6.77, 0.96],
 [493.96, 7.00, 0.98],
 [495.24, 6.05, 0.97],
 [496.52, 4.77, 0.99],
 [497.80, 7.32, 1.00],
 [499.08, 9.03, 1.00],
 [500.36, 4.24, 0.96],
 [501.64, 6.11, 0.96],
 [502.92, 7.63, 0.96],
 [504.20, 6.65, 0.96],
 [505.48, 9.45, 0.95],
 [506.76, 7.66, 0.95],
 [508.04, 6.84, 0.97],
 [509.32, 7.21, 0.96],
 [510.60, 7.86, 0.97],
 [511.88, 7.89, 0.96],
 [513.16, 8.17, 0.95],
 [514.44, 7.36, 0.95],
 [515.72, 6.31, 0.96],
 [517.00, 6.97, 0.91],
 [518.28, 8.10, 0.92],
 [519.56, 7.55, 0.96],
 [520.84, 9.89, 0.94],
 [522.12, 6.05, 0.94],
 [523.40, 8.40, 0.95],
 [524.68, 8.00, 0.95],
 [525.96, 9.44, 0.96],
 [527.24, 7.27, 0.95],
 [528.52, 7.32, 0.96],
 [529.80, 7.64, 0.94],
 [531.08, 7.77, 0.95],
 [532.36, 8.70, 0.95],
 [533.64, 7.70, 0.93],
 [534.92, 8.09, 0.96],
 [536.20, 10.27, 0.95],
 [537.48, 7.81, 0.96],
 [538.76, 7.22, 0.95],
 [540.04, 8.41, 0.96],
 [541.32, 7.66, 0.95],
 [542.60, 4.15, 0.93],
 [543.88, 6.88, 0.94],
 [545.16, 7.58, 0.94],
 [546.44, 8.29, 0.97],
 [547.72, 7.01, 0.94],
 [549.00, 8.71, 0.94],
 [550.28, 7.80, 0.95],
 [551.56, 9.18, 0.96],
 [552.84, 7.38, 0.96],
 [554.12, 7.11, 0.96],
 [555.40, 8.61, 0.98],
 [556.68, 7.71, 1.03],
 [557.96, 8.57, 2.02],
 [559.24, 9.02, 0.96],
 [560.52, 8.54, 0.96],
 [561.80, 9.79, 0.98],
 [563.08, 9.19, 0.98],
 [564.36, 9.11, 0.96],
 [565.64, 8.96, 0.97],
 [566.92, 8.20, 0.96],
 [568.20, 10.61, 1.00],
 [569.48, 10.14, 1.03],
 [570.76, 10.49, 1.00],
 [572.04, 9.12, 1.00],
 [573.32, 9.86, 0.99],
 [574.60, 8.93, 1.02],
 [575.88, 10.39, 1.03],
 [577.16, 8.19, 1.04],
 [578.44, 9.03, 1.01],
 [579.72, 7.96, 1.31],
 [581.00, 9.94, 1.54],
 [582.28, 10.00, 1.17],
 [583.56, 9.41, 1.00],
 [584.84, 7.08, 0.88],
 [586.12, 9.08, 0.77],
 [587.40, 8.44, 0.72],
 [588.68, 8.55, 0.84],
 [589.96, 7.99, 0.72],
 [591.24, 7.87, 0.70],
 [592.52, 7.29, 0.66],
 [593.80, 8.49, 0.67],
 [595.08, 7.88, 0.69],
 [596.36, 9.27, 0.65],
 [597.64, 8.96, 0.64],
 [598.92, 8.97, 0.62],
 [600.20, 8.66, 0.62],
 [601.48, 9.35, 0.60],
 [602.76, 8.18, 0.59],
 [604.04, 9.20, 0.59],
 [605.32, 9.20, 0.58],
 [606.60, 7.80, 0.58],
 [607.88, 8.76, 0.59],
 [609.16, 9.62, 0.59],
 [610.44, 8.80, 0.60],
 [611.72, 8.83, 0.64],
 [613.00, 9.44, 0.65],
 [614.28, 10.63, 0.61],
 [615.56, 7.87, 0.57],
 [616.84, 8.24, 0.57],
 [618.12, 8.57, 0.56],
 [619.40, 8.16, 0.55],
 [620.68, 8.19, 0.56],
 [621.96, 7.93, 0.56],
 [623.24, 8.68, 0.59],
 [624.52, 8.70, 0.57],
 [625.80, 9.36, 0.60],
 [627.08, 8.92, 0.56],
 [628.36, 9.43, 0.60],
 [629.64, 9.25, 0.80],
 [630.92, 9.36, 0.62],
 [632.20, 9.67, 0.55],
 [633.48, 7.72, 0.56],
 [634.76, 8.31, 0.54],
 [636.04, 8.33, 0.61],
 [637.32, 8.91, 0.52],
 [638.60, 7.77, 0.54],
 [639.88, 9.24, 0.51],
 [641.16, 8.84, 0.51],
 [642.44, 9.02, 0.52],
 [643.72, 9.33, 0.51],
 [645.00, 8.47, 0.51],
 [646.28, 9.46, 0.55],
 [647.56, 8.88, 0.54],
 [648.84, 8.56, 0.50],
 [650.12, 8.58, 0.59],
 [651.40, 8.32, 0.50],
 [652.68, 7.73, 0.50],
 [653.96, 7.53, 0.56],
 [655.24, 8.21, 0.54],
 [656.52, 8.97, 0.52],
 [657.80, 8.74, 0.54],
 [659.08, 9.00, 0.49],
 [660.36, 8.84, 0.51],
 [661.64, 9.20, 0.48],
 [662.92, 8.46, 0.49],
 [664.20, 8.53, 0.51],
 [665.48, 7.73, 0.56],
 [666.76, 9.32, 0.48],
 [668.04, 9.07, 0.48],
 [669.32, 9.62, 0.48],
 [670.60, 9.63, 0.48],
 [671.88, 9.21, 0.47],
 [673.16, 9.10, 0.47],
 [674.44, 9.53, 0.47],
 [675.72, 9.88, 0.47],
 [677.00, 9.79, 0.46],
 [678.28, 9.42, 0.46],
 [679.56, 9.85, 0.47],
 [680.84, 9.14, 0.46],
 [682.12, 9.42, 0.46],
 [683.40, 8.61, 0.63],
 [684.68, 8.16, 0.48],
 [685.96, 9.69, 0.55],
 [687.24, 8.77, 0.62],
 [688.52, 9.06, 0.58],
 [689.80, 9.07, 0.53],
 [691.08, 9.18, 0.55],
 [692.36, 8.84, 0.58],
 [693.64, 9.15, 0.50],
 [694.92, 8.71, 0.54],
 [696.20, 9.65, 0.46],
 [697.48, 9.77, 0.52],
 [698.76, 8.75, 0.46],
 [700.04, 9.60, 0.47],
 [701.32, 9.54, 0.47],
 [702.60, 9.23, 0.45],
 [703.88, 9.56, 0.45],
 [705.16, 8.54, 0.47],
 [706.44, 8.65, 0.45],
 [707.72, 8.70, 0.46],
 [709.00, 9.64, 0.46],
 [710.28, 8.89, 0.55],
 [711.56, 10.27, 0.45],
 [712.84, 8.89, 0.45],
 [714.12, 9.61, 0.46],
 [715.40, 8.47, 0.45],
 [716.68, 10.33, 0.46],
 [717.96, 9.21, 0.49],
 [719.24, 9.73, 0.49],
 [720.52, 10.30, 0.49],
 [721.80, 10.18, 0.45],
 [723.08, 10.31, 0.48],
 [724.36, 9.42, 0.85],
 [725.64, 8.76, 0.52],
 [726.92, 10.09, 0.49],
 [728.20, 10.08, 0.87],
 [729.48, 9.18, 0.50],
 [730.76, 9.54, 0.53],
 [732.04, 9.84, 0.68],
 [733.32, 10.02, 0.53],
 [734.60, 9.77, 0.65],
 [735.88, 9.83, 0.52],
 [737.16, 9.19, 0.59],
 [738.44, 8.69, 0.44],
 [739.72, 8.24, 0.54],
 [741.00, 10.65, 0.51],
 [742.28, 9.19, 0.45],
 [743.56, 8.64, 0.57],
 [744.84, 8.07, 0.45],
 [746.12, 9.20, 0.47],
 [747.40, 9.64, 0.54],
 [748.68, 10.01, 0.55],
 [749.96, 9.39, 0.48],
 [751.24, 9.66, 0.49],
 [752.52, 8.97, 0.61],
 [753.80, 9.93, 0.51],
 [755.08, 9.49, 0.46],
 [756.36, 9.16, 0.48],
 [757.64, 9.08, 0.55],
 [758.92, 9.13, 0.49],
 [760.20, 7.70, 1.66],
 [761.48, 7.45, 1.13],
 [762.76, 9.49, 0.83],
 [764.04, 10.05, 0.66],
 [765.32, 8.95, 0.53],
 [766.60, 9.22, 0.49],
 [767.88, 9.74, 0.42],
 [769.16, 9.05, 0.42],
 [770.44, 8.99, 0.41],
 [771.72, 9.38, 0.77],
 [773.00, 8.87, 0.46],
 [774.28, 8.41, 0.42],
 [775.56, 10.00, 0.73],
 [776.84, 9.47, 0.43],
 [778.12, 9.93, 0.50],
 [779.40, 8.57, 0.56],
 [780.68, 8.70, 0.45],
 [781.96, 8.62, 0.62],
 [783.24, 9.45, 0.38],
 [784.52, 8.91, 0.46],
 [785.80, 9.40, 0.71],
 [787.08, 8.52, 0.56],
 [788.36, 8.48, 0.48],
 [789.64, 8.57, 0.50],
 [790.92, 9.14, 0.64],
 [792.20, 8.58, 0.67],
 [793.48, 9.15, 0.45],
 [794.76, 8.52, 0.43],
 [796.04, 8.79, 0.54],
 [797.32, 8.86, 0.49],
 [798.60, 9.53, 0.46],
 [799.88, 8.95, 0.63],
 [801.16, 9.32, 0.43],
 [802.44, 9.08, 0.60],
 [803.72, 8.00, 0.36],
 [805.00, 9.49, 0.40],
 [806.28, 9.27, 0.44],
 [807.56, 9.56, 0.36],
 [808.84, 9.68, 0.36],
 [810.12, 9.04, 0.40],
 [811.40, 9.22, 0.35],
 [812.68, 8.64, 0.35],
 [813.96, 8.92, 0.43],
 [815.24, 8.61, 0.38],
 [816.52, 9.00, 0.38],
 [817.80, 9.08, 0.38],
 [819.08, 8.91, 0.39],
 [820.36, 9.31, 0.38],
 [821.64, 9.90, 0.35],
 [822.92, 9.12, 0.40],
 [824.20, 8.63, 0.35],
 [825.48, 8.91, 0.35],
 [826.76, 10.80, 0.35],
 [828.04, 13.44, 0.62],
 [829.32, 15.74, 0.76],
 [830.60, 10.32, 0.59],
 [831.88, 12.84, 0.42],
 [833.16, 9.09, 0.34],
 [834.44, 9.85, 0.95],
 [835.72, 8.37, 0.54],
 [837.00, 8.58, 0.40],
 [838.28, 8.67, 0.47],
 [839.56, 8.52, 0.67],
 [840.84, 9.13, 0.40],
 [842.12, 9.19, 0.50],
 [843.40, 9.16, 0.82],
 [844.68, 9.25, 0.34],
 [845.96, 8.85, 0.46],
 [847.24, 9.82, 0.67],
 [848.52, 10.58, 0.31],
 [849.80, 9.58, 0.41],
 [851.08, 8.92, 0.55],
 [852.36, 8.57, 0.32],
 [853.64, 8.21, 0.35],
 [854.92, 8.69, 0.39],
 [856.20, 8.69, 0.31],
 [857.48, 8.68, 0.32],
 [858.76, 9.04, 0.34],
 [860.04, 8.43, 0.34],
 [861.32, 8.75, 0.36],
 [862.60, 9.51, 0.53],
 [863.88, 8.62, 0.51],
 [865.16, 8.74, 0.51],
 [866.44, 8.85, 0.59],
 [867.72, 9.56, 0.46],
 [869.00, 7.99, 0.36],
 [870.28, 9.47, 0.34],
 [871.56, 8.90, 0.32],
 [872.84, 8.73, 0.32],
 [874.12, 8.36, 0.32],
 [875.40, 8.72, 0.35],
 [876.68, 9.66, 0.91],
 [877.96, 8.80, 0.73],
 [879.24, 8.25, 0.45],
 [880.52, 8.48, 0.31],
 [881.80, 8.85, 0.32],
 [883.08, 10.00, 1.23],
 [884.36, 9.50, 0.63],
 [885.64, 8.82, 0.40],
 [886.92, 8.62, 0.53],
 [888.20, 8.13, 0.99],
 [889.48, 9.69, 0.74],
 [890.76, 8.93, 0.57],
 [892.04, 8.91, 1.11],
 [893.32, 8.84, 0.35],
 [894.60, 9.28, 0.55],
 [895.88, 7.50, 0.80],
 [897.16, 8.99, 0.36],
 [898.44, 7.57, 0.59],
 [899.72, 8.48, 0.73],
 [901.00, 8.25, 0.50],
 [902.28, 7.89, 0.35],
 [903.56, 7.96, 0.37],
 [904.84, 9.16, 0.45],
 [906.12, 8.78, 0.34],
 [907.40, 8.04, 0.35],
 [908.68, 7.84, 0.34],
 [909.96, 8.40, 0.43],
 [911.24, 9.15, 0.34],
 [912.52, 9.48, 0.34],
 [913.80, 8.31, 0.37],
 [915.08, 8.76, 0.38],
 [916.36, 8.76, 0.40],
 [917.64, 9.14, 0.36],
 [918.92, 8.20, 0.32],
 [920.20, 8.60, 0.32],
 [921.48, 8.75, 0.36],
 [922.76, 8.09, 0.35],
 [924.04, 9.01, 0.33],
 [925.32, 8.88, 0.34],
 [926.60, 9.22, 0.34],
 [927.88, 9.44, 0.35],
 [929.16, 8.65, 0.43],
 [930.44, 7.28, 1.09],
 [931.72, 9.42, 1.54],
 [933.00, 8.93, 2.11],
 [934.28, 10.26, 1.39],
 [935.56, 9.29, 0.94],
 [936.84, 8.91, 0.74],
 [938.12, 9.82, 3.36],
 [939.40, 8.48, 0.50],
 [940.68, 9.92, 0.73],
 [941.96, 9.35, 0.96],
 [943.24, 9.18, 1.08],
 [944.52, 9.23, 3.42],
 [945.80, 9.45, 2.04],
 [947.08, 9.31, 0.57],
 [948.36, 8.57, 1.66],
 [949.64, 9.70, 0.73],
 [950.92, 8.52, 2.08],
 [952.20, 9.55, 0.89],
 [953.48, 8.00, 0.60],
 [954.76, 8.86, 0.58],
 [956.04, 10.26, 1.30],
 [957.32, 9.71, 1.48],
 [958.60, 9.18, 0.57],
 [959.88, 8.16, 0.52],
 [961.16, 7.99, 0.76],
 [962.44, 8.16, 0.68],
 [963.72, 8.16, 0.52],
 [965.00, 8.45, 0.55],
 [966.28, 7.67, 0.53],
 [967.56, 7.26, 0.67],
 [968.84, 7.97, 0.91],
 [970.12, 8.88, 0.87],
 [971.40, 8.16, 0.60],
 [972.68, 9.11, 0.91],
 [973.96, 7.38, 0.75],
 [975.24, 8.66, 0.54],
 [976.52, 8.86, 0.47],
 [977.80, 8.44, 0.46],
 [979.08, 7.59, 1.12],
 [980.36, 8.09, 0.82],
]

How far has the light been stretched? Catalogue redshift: 0.26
